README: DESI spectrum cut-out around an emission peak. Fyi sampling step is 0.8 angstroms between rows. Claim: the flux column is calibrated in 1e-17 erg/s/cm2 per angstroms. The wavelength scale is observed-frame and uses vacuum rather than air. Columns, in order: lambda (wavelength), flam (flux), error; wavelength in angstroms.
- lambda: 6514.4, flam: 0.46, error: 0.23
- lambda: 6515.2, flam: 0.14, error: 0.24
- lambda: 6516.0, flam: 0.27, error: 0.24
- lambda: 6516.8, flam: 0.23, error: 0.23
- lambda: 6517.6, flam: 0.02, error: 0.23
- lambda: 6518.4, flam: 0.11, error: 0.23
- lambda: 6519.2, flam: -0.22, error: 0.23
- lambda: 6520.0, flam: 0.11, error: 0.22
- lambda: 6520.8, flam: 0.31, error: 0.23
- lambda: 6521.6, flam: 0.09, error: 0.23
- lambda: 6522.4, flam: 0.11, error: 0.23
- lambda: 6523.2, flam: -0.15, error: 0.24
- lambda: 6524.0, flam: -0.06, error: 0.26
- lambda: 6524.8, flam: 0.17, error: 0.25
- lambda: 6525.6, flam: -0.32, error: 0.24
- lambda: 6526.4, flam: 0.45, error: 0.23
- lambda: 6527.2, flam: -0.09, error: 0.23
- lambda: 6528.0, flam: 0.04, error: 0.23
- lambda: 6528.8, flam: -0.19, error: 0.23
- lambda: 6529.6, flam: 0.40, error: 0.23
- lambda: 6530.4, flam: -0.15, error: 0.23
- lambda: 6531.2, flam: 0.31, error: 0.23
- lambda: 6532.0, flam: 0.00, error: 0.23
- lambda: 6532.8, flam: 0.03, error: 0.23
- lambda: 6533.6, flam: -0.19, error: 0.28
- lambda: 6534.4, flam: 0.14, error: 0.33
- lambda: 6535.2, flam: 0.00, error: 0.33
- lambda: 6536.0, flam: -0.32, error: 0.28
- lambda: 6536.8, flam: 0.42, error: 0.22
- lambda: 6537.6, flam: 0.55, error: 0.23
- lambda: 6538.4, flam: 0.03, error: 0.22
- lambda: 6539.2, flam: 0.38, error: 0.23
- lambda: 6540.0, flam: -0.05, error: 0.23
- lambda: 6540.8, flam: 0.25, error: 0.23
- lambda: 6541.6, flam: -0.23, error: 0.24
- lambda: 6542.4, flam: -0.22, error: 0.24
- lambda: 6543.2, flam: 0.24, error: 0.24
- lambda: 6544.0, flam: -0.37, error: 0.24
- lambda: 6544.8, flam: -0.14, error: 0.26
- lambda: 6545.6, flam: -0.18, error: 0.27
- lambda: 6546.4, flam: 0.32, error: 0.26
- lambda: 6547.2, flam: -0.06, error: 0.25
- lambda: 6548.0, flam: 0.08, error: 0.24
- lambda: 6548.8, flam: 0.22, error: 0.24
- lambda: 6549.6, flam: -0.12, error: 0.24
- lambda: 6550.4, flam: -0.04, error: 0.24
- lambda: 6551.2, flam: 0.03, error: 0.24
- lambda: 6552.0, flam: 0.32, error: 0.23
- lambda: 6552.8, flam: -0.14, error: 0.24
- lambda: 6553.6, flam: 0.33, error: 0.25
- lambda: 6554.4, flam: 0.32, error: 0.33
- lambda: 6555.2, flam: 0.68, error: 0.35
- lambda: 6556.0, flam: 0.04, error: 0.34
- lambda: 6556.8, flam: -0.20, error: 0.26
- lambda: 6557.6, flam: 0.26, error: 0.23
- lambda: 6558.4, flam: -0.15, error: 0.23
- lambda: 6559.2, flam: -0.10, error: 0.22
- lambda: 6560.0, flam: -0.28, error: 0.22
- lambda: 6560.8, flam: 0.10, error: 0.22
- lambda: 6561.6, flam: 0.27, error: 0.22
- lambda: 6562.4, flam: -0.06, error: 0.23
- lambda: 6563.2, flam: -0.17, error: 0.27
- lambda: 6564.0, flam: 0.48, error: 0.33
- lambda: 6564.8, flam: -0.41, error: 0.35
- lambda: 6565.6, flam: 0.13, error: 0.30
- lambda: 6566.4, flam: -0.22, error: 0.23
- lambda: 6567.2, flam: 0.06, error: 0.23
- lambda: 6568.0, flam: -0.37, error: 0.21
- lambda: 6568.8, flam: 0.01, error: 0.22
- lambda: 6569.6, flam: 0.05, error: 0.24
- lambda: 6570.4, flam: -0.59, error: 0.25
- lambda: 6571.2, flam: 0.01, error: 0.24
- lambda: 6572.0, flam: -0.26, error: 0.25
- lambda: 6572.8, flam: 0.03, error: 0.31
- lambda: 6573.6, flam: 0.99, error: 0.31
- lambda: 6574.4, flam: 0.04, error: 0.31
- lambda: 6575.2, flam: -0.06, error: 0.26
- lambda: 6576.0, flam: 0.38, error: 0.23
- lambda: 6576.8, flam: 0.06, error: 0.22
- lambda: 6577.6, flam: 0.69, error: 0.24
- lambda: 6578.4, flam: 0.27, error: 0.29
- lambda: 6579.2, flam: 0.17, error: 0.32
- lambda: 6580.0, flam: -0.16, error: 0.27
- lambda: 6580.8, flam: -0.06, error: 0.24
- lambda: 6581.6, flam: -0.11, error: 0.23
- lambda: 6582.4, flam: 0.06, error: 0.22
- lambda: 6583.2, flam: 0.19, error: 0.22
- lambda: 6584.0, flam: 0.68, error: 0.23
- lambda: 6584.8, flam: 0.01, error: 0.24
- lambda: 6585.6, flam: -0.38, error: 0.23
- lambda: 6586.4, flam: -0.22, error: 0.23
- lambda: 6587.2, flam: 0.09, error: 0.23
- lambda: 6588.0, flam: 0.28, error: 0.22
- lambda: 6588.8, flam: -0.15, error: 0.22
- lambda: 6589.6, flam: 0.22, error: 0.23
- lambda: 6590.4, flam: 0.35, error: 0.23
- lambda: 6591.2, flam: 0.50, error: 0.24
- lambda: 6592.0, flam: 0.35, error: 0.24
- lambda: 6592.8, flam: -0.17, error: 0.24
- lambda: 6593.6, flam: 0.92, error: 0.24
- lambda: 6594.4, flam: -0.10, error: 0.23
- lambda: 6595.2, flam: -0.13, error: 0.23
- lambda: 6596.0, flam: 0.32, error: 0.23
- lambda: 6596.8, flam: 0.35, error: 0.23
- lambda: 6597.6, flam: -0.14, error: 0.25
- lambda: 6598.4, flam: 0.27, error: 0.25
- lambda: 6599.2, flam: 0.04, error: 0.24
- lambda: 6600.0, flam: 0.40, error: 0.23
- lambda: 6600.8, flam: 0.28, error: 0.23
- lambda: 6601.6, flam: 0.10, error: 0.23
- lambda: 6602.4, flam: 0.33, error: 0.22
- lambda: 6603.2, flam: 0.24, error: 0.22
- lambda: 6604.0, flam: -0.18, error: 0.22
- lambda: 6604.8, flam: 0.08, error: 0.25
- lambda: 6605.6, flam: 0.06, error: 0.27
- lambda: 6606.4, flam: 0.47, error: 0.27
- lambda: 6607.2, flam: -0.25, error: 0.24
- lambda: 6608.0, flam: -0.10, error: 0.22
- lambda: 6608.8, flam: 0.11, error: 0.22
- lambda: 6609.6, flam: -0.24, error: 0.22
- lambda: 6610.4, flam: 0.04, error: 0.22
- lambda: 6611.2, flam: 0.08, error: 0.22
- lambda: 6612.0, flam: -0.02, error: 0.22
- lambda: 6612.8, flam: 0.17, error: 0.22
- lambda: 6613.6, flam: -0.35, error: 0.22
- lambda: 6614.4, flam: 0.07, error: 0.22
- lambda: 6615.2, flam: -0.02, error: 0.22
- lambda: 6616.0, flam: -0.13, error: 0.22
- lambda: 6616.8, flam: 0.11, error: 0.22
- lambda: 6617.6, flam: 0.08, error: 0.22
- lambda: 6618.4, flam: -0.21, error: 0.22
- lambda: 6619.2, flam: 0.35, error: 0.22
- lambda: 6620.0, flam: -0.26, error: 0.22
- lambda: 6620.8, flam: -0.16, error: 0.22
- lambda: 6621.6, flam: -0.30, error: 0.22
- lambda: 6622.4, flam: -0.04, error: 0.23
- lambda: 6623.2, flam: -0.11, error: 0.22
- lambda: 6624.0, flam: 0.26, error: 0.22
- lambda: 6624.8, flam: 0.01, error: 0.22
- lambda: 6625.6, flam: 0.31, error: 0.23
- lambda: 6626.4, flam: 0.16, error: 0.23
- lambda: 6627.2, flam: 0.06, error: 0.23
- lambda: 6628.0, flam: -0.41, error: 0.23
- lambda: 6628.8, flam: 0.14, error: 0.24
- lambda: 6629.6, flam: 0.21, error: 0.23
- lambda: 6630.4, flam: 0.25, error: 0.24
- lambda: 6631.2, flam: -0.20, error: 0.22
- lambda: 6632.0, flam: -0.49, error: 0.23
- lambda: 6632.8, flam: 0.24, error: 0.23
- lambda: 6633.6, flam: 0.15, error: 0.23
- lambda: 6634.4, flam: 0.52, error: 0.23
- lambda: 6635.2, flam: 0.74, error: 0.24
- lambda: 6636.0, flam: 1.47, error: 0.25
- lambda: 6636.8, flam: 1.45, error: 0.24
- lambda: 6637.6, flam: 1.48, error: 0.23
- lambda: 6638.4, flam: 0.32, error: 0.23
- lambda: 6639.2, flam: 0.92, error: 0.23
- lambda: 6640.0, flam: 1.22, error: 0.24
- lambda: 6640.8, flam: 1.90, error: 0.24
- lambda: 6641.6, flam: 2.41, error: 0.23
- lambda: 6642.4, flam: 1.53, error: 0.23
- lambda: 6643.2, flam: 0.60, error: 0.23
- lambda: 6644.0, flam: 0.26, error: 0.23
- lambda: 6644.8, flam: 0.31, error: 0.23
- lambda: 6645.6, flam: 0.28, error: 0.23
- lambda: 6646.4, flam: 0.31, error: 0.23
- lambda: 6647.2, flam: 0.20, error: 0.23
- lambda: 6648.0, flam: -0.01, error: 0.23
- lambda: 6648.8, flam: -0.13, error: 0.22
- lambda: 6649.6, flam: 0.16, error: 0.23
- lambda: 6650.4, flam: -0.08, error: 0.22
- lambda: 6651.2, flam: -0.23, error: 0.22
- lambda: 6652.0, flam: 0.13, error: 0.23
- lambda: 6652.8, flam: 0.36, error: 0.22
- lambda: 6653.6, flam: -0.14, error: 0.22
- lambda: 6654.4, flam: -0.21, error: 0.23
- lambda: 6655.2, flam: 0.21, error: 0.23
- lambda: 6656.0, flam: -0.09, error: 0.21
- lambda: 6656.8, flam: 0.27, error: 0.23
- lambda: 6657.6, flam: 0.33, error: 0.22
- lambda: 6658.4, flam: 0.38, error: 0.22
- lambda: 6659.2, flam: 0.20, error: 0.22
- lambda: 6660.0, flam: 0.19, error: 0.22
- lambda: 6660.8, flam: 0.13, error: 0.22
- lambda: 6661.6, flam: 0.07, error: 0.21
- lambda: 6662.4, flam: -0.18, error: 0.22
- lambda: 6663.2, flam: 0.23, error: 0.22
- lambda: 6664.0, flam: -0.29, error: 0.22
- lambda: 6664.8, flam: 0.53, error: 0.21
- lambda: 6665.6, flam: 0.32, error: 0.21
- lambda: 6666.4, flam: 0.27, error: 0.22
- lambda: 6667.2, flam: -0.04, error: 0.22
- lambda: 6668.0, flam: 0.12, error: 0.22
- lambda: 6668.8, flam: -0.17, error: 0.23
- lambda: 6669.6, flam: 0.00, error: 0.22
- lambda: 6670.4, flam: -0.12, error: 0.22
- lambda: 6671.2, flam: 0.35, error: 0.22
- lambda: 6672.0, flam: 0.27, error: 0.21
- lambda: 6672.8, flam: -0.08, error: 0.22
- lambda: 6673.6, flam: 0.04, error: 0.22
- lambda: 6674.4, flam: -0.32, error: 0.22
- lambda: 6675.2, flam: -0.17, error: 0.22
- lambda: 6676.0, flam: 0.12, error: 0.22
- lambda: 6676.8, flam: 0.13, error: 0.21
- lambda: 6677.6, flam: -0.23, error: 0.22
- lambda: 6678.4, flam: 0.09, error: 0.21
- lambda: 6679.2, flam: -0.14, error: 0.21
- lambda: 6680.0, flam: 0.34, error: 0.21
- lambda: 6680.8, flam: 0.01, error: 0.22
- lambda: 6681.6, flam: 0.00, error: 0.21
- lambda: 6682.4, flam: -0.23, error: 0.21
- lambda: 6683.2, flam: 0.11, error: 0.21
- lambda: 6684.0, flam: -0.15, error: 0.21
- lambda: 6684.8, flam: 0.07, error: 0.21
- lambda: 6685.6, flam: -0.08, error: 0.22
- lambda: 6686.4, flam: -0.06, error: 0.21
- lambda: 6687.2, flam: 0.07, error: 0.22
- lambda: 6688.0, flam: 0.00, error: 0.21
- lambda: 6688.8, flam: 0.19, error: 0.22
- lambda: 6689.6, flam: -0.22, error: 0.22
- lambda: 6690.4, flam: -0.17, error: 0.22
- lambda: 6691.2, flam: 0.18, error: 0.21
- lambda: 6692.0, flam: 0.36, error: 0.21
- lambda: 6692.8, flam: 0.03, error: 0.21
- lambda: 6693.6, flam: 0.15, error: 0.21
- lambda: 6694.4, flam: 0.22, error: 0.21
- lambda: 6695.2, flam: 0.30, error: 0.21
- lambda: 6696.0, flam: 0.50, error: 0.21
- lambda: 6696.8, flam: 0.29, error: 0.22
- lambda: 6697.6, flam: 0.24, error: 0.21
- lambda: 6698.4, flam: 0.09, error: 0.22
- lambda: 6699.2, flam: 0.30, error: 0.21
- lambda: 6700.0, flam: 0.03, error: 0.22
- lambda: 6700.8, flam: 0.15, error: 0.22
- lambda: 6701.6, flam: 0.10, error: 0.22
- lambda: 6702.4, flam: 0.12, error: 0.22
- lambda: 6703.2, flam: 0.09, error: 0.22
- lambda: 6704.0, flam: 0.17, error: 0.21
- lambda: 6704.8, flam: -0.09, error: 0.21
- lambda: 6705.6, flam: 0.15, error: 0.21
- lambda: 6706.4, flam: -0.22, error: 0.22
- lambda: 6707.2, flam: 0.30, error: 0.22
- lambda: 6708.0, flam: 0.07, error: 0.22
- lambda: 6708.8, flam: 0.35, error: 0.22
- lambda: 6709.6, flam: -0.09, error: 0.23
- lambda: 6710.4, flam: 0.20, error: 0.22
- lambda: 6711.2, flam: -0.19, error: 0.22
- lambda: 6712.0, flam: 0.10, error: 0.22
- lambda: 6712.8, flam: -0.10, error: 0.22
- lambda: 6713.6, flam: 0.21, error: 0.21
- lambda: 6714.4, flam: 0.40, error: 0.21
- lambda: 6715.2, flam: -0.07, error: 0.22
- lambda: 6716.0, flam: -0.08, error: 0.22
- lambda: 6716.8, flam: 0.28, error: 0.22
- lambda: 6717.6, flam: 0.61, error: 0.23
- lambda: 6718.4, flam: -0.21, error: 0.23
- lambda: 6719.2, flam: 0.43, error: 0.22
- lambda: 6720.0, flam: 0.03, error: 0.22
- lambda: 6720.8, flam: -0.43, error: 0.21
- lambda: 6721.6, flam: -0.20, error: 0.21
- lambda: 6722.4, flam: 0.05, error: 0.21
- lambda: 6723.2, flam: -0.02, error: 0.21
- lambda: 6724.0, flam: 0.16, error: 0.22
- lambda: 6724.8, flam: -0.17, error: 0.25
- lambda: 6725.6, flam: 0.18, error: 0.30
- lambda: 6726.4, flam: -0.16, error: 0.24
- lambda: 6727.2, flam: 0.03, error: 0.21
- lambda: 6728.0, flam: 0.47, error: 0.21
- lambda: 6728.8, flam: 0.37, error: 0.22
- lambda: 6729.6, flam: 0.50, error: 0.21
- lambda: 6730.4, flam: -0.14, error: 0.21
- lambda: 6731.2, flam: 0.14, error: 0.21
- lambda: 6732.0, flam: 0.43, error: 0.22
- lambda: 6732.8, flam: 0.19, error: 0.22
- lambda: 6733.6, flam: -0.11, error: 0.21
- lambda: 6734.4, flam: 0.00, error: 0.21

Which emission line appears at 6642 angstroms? [O II] 3727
